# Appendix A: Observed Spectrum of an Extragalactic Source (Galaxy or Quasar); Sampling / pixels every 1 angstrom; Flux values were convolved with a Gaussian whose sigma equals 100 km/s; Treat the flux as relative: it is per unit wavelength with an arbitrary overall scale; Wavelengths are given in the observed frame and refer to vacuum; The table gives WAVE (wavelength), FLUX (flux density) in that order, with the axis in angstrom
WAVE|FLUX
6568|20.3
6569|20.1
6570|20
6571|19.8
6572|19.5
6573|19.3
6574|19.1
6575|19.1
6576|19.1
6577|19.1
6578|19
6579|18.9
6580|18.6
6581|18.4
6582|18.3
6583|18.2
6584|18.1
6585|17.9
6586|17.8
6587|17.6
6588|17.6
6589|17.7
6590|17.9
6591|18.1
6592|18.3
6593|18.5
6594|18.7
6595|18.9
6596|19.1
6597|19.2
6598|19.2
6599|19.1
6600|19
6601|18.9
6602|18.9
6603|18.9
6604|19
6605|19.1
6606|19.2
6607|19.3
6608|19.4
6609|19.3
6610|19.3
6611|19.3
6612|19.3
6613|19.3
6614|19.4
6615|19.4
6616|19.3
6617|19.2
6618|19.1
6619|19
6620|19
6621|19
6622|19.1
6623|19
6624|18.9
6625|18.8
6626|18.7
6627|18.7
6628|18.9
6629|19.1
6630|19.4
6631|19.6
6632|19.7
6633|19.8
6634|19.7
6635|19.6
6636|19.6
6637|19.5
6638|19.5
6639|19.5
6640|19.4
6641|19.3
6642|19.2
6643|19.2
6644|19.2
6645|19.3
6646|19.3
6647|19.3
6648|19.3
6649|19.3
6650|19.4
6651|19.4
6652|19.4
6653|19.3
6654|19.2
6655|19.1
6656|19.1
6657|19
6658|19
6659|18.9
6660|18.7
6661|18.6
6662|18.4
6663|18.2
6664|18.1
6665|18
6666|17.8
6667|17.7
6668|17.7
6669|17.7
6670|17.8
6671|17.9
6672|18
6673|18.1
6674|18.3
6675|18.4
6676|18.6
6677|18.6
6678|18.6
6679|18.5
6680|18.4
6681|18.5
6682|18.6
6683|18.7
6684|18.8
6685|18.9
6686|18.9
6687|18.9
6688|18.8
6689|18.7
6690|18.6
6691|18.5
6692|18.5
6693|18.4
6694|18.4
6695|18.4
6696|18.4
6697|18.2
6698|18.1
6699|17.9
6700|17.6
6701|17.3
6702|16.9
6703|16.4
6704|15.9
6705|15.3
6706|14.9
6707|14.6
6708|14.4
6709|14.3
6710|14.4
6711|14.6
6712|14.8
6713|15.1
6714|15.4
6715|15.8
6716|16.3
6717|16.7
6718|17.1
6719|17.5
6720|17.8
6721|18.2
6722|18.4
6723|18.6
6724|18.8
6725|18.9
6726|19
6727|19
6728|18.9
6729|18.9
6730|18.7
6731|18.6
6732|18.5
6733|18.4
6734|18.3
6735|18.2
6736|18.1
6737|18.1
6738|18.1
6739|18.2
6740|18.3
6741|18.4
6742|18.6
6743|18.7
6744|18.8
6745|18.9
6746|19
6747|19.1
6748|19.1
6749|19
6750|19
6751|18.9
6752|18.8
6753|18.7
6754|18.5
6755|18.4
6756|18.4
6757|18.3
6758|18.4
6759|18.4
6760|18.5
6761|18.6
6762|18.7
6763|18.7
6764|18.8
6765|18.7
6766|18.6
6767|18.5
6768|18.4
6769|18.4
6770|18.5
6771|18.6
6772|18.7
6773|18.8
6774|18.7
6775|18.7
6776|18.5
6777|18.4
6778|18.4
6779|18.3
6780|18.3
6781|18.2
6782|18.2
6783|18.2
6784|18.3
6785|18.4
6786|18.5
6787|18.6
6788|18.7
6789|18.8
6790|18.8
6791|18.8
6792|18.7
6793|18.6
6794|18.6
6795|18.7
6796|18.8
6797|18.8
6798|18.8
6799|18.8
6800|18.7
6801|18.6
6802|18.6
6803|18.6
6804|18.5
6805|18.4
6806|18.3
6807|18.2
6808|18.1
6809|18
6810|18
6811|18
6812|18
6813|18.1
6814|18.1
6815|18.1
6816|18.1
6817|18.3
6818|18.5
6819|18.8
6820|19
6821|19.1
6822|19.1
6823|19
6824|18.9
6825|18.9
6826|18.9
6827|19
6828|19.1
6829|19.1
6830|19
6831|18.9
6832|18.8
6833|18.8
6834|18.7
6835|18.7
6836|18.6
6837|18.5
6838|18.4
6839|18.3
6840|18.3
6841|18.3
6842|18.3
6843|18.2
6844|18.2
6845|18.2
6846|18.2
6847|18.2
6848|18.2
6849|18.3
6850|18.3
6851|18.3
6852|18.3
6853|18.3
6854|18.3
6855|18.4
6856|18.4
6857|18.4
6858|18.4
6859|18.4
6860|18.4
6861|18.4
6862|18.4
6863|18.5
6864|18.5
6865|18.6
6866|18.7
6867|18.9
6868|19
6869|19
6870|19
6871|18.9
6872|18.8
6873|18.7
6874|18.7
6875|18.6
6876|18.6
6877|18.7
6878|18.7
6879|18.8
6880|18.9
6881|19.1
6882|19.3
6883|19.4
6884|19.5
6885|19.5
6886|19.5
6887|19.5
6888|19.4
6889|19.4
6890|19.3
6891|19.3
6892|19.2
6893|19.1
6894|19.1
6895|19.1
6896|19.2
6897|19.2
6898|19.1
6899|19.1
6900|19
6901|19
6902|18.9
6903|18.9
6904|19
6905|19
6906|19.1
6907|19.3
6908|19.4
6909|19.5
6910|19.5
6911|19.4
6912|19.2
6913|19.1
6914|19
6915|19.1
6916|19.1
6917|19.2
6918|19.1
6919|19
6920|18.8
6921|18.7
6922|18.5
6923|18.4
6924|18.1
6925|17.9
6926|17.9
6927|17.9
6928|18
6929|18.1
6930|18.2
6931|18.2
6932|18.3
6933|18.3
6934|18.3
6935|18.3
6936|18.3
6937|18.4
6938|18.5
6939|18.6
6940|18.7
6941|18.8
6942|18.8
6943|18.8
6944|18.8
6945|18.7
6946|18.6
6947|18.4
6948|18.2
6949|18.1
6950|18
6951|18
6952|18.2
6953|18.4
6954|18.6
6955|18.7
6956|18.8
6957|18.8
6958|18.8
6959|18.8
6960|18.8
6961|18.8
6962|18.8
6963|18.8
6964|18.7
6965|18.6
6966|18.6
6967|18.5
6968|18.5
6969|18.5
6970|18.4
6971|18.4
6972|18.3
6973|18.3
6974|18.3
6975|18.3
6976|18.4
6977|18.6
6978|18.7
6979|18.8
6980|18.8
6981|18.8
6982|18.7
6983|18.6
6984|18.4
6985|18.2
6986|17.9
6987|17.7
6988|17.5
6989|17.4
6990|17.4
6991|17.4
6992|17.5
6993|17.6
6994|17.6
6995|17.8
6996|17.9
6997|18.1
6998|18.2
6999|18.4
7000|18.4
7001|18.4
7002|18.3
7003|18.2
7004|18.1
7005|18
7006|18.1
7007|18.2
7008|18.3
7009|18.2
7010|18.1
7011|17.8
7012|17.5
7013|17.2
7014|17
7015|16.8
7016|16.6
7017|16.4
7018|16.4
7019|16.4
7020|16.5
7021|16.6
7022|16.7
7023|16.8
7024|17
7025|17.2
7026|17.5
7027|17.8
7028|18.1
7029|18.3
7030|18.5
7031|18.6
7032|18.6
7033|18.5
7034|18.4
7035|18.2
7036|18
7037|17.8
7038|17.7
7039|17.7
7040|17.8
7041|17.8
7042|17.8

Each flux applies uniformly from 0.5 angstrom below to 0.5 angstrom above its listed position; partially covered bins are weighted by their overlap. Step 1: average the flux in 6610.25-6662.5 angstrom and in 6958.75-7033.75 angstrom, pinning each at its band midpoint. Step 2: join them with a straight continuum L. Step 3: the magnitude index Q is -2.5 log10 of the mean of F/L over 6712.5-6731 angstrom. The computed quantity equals 0.07 mag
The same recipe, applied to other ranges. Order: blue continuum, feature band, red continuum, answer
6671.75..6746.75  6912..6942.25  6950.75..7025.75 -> -0.034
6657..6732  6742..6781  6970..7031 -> -0.052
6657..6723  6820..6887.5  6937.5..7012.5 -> -0.040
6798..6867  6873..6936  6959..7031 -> -0.037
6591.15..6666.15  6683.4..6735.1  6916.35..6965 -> 0.087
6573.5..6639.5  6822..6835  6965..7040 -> -0.032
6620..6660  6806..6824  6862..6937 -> 0.035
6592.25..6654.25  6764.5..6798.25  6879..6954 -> 0.025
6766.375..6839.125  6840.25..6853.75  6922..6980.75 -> 0.017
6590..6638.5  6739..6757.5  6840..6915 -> 0.016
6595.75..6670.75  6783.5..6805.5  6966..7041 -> -0.005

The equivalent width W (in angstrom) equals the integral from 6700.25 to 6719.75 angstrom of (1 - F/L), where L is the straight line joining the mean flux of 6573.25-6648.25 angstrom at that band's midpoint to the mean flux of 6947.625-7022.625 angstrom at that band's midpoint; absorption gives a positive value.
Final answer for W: 3.1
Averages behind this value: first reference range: 19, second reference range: 18.1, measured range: 15.7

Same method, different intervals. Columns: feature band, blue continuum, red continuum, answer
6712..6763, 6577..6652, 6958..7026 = 1.2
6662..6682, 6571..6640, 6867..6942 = 0.8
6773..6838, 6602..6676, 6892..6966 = 0.9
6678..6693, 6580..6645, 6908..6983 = 0.2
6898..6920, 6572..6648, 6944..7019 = -1.0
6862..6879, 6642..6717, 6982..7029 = -0.9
